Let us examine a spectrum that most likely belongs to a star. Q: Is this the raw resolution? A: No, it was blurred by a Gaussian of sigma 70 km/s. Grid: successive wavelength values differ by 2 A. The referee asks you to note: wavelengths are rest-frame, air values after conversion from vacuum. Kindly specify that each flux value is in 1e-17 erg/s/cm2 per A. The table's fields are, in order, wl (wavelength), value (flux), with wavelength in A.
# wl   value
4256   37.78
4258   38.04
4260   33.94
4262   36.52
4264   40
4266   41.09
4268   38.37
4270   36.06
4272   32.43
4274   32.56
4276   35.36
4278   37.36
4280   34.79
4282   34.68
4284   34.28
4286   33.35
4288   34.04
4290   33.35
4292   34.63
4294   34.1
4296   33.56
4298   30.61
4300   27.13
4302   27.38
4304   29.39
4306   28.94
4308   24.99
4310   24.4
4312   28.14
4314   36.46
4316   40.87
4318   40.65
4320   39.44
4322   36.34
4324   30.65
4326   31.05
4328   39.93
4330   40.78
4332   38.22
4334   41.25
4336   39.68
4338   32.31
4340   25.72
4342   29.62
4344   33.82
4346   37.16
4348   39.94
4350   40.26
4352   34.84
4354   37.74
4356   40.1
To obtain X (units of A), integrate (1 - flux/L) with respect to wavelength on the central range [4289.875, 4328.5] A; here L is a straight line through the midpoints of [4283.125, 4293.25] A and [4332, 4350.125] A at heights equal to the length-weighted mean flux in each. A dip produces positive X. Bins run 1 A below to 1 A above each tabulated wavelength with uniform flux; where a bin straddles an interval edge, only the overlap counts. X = 2.3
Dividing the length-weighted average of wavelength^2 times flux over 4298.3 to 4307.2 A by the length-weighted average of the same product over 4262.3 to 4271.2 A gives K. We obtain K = 0.7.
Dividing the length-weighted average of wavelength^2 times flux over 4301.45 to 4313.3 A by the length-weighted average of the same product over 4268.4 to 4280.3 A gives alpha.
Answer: 0.80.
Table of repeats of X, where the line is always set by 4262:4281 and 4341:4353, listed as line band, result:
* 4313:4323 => -0.7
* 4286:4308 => 3.1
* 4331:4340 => -0.1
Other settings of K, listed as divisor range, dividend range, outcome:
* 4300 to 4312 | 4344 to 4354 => 1.41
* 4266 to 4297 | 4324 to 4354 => 1.06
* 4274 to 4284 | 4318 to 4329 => 1.04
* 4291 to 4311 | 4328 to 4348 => 1.24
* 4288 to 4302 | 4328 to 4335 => 1.27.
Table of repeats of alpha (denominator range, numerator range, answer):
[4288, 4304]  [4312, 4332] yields 1.18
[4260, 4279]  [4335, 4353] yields 0.99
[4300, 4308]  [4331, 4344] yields 1.25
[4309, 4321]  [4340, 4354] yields 1.02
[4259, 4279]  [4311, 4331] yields 1.03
